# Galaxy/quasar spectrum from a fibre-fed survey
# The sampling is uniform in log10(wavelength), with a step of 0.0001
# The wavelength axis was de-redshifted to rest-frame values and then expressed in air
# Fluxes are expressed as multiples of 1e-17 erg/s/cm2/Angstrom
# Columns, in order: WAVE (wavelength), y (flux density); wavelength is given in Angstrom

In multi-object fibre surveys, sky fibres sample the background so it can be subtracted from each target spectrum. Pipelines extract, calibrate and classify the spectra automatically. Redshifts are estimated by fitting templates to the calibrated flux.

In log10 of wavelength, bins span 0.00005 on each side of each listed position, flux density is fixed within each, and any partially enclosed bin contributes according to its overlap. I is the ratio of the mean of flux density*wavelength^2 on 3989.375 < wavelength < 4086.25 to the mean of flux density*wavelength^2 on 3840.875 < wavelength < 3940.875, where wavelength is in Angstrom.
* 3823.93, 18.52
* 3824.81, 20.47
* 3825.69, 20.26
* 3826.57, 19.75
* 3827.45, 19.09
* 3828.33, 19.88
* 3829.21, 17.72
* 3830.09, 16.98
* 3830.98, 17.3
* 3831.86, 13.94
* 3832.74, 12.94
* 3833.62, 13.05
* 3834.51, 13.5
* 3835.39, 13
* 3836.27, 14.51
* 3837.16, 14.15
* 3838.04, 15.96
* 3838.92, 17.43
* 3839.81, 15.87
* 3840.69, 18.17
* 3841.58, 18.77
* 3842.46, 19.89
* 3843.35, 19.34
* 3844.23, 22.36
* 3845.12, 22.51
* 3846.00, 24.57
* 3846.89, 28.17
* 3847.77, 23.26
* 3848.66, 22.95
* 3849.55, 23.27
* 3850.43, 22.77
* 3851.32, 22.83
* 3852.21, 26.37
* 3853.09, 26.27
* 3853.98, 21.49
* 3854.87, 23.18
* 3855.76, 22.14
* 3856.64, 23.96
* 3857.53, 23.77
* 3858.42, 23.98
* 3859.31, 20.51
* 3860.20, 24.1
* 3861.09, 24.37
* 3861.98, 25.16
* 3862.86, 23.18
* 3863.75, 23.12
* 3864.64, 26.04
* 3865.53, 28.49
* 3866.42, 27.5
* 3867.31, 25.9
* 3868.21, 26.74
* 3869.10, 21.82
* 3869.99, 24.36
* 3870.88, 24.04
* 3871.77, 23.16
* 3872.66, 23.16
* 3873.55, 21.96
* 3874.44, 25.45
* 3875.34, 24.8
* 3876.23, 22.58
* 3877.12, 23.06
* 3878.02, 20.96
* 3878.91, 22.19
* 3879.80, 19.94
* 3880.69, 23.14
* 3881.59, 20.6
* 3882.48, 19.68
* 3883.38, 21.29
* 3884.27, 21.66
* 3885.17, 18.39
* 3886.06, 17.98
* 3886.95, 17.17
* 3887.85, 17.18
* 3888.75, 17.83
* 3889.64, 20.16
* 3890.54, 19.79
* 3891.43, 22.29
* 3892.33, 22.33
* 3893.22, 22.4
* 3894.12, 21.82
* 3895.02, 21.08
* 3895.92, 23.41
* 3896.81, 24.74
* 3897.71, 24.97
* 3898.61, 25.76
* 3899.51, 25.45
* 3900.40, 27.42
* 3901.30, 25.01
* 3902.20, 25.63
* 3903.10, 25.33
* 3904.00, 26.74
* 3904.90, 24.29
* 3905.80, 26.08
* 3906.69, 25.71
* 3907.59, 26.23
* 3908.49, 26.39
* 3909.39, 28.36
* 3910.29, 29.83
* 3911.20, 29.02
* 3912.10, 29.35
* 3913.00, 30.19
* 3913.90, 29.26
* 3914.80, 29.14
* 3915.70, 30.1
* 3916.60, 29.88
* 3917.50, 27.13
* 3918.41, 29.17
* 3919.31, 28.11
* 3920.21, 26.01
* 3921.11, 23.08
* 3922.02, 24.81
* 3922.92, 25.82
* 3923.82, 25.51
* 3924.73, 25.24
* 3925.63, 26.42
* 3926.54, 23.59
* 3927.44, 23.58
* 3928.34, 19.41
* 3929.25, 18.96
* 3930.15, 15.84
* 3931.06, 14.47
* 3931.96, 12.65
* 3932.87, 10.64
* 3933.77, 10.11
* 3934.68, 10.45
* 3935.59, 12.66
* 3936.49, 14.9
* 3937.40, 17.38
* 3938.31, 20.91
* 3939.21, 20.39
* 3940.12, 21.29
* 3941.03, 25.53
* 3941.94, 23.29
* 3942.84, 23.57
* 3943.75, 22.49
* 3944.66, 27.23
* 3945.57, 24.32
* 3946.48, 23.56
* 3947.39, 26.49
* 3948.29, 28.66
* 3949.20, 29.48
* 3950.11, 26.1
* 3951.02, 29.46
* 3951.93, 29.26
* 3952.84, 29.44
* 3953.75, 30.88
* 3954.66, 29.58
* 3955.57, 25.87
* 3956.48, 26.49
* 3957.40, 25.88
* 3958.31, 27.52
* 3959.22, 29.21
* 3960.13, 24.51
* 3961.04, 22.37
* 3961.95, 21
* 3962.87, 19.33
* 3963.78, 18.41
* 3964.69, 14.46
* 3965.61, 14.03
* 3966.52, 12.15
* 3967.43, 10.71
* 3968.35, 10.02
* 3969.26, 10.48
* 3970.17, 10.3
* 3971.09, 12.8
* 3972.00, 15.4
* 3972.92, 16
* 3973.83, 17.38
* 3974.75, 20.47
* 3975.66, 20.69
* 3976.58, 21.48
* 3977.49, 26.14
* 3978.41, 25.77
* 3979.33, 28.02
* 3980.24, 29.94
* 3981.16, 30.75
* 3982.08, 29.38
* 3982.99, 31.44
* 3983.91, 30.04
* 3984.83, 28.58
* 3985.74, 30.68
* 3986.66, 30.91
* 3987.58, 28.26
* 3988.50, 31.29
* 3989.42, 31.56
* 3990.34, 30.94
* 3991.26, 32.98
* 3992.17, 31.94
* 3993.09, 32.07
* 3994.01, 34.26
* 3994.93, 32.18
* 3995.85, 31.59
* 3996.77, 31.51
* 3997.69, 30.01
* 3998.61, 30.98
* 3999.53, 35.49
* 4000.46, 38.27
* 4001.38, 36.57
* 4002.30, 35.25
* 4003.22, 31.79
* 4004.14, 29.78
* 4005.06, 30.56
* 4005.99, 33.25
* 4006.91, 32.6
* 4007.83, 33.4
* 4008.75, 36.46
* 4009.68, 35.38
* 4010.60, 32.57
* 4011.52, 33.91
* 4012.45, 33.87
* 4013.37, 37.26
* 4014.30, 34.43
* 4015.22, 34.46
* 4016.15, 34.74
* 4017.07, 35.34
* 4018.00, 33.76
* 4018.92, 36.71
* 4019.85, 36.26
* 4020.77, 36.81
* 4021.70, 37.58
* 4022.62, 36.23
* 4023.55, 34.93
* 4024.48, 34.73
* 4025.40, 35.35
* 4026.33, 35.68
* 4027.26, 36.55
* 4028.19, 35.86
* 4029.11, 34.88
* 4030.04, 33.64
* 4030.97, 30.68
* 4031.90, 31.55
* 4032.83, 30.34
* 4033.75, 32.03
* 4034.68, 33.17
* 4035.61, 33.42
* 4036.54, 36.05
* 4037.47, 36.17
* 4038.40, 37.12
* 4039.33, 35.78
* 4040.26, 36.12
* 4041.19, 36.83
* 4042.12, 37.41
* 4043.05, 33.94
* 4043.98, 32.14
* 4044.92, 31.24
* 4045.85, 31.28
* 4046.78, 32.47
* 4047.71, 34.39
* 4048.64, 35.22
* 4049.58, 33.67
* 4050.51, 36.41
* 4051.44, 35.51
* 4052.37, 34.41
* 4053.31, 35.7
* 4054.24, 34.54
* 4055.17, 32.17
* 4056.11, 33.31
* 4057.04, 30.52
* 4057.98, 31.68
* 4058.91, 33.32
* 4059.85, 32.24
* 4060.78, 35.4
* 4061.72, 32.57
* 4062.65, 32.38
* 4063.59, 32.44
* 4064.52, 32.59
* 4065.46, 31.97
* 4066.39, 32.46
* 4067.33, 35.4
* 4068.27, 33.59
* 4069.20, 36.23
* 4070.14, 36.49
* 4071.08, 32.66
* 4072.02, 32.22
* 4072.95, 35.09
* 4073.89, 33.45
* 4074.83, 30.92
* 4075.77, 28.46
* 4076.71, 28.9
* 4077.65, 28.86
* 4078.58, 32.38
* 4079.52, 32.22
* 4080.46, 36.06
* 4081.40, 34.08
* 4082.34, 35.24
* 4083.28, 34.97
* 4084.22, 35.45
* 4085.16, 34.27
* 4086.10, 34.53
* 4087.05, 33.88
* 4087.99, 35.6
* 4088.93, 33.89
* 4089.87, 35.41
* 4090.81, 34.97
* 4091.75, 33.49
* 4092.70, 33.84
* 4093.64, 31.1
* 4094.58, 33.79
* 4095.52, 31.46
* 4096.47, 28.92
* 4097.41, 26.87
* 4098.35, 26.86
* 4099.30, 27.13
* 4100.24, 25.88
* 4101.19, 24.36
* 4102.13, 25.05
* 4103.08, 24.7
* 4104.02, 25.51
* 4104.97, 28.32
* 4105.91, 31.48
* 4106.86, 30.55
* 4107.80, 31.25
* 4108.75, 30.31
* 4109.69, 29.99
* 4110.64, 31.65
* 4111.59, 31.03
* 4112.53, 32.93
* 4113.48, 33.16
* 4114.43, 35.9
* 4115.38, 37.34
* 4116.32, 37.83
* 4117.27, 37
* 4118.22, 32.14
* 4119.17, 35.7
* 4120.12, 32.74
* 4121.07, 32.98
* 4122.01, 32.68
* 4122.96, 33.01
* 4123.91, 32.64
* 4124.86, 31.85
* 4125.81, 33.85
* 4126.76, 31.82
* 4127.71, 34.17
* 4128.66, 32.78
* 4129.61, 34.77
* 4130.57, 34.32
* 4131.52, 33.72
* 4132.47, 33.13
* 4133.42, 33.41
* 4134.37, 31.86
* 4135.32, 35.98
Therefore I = 1.58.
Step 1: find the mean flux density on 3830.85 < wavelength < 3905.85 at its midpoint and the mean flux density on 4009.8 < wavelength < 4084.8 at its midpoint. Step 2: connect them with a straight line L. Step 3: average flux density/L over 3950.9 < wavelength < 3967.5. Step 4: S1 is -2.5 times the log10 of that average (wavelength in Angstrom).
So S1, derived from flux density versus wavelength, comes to 0.196 mag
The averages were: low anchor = 21.9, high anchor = 34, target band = 23.3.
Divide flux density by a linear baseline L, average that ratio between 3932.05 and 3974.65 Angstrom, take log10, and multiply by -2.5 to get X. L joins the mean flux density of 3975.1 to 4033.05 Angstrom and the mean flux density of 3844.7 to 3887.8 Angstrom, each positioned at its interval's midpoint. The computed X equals 0.37 mag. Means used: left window 23.2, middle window 20.6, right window 32.5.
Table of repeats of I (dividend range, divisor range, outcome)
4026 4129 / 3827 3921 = 1.59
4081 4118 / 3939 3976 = 1.56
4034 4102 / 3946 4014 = 1.27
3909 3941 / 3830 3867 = 1.12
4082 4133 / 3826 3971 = 1.61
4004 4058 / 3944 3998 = 1.41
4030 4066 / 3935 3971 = 1.61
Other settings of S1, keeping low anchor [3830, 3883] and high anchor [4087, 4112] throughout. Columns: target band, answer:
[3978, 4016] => -0.21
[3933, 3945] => 0.28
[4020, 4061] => -0.22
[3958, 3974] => 0.44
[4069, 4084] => -0.13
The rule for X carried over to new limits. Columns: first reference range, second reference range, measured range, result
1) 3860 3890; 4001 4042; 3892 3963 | 0.10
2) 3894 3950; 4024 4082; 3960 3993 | 0.22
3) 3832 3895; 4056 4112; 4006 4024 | -0.22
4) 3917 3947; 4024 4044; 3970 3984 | 0.19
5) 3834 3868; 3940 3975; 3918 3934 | 0.02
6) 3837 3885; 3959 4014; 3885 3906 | 0.06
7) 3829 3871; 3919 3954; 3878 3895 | 0.07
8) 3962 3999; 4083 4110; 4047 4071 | -0.18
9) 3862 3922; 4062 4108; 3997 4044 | -0.18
